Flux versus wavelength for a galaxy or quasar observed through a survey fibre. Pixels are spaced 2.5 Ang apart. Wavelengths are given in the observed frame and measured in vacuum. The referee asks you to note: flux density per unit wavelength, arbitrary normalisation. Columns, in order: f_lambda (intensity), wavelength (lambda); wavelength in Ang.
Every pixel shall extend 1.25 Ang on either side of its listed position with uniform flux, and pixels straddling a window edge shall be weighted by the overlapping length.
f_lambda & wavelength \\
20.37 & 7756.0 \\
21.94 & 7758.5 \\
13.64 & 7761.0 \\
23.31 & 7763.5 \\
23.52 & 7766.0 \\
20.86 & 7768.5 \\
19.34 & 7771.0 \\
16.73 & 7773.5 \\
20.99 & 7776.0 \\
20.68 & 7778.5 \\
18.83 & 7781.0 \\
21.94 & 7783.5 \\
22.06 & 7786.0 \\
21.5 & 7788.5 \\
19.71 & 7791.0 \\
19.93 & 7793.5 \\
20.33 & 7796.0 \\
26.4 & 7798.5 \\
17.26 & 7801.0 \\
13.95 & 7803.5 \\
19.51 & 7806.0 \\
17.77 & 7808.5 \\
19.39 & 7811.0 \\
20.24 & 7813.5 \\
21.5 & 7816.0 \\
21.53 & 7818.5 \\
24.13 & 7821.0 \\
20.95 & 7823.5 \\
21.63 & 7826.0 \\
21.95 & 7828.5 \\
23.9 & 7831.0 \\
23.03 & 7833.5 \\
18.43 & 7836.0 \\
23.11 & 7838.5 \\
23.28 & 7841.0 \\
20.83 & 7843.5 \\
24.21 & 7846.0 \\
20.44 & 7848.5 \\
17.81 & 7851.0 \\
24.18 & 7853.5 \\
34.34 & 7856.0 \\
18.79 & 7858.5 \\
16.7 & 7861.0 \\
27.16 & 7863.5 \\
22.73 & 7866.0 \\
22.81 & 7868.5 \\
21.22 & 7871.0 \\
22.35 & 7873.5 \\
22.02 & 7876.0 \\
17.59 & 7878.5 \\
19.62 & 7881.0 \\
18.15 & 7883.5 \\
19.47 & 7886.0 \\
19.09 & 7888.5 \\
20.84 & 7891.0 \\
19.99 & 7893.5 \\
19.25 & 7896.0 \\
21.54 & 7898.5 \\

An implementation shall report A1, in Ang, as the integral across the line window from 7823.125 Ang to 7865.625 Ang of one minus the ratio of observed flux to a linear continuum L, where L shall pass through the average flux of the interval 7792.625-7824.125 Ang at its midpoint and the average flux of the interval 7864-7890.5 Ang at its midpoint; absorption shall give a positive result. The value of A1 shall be -4.1 Ang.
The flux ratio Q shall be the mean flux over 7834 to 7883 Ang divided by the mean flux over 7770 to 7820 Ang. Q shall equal 1.10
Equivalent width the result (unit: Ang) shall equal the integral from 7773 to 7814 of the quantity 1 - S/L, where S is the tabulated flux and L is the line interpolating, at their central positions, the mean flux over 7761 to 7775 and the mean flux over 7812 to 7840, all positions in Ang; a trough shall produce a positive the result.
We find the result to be 1.9 Ang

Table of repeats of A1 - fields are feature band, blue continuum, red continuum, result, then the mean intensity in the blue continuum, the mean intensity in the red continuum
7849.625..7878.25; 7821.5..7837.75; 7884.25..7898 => -2.6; 21.8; 19.8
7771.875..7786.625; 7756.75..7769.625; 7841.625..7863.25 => 0.6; 20.6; 22.4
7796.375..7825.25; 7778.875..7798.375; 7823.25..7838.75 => 1.6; 21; 21.8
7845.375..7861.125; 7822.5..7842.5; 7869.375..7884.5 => -1.1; 22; 20.3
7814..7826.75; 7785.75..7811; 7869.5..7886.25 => -1.3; 19.7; 20.1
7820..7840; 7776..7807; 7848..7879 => -0.7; 20.2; 22.3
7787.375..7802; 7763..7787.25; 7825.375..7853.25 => 0.1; 20.7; 21.8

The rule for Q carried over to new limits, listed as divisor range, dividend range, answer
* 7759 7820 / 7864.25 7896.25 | 1.02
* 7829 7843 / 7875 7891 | 0.87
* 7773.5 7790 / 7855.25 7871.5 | 1.12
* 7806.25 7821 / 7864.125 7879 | 1.07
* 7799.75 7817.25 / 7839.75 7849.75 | 1.20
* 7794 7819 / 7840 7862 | 1.13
